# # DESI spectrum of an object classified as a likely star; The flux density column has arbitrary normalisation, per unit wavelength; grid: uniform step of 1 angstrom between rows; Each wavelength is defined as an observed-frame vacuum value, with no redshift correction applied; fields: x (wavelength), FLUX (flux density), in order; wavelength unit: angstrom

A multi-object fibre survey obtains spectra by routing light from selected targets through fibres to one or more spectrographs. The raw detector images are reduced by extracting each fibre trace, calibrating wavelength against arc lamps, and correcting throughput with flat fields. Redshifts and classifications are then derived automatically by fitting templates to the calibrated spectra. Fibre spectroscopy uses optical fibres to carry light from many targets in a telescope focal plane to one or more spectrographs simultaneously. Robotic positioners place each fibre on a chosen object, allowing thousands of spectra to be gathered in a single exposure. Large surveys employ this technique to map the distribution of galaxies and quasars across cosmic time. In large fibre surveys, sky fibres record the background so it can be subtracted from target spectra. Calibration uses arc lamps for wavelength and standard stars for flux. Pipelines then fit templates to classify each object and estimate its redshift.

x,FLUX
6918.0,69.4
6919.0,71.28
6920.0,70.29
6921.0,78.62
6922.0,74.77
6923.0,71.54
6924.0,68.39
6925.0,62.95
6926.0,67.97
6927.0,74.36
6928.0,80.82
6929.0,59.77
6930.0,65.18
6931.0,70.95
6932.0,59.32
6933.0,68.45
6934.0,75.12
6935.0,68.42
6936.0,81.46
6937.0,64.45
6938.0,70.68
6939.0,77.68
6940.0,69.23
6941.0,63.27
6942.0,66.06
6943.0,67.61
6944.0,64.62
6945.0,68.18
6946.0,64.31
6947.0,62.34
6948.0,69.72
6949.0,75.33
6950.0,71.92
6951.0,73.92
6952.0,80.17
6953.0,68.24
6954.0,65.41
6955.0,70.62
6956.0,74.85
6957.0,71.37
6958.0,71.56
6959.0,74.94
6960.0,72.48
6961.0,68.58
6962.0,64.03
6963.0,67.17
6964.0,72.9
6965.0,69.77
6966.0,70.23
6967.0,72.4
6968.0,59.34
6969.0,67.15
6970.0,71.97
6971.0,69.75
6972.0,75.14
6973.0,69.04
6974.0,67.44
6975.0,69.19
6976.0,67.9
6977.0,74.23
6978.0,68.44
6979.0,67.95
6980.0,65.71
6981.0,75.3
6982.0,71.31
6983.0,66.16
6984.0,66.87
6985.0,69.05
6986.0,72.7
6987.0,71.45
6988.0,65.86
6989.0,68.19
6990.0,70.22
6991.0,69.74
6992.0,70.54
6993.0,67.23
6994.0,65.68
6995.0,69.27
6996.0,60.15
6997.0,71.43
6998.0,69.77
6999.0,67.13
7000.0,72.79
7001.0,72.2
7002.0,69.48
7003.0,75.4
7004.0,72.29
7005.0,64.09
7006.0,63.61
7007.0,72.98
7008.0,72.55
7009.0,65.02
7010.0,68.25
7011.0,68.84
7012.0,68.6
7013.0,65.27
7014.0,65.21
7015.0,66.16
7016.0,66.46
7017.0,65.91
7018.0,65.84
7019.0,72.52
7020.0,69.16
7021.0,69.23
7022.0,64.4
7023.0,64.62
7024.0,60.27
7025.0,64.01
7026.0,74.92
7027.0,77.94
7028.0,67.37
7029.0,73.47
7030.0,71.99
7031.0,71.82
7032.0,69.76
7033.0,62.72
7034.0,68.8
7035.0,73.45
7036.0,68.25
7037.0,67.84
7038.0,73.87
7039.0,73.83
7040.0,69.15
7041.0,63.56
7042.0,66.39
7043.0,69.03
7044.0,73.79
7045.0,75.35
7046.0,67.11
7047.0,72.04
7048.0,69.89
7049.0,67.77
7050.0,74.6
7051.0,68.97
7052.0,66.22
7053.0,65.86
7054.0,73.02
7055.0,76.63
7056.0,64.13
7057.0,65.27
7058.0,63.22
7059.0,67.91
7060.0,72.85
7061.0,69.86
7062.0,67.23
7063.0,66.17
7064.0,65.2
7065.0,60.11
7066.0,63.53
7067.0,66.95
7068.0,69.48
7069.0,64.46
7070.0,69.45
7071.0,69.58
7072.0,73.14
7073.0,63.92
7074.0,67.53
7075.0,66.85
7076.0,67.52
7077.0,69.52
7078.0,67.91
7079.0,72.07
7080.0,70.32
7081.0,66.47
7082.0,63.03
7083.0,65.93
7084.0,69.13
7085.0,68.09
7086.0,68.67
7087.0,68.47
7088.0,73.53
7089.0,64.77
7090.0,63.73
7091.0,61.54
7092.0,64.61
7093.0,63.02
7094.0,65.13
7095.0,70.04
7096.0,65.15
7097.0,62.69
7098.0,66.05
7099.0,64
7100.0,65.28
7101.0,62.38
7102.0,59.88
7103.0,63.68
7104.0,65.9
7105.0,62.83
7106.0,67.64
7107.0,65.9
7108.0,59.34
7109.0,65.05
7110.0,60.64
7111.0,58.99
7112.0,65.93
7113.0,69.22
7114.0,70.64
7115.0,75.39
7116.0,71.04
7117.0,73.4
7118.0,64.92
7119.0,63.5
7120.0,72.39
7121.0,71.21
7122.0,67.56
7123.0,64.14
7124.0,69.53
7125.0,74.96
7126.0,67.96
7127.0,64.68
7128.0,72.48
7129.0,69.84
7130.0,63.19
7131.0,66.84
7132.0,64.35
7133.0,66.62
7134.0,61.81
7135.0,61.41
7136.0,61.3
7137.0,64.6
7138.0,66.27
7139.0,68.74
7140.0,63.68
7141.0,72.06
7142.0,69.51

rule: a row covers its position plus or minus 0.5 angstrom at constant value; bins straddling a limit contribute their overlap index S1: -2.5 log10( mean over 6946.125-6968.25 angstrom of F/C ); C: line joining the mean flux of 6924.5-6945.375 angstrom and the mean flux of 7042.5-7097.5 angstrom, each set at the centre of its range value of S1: -0.03 mag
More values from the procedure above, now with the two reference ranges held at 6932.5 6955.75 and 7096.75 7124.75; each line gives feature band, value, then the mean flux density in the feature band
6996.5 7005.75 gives -0.03 mag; 70.3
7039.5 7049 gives -0.03 mag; 69.5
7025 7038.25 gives -0.04 mag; 70.6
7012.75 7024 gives 0.03 mag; 66.5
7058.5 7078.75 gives -0.01 mag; 67.5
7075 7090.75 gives -0.02 mag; 67.8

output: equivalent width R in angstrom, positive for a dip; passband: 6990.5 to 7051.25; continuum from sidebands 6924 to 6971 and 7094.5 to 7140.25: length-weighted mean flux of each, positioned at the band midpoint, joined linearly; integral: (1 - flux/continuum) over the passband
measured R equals -0.9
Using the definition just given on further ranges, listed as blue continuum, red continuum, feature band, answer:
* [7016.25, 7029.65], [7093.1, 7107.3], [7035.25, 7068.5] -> -0.81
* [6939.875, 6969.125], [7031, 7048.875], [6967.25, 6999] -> 0.27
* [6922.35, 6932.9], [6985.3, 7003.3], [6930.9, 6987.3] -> -0.78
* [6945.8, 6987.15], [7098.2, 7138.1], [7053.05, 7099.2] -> 0.06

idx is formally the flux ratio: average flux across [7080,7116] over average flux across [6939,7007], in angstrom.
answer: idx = 0.95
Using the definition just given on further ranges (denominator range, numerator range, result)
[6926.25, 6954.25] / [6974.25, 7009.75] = 0.99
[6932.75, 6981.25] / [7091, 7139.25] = 0.94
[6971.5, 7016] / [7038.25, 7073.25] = 0.99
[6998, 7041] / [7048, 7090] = 0.99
